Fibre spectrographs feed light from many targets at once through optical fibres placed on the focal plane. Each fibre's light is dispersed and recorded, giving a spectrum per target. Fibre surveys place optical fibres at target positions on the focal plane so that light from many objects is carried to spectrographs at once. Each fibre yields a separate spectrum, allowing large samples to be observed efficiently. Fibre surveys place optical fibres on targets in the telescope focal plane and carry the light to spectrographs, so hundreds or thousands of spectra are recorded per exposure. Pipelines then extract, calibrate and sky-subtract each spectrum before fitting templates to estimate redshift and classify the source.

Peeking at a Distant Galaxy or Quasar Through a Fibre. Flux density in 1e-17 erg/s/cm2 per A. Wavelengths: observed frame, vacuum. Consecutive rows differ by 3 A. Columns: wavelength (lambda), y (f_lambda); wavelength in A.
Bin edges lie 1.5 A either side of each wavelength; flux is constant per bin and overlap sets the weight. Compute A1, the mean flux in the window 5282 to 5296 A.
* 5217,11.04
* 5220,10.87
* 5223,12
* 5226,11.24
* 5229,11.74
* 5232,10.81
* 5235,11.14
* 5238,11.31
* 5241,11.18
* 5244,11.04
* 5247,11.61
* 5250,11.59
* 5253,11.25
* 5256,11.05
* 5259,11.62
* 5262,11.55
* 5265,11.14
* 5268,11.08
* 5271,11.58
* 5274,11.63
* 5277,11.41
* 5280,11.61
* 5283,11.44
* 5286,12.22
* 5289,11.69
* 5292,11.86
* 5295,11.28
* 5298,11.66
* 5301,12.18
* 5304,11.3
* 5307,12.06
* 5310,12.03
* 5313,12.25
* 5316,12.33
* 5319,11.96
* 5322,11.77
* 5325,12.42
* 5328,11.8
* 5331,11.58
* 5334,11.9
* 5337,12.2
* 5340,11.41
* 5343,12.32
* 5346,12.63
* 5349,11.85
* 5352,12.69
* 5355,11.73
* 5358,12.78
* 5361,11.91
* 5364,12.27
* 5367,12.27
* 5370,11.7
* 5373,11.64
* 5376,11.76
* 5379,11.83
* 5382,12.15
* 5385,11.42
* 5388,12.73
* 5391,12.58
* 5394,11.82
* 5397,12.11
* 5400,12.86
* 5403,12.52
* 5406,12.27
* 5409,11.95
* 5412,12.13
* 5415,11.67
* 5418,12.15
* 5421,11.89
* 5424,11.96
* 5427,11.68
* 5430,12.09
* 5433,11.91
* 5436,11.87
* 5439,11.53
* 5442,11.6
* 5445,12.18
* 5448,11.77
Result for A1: 11.7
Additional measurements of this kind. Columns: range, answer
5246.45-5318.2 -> 11.6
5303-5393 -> 12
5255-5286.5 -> 11.5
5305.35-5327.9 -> 12.1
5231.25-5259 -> 11.3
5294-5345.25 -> 11.9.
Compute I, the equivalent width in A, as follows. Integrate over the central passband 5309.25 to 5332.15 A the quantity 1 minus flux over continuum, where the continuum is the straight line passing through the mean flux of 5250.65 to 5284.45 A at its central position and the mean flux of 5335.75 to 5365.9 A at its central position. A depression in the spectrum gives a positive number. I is -0.2 A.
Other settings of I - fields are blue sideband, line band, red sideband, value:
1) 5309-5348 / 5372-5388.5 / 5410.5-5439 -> 0.1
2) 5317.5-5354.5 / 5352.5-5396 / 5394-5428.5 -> 0.0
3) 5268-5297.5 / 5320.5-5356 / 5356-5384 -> -0.5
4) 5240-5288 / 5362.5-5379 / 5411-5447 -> -0.3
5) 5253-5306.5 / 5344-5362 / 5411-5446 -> -0.9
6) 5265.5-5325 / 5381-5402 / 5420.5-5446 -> -0.8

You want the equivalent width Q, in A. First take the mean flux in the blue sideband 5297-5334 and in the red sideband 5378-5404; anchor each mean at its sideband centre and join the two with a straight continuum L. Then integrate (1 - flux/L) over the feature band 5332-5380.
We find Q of 0.2 A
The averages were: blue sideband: 11.9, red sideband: 12.2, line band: 12.1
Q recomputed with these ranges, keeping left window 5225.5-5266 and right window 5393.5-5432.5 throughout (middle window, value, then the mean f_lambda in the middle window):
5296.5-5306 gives -0.14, 11.7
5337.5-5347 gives -0.28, 12.1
